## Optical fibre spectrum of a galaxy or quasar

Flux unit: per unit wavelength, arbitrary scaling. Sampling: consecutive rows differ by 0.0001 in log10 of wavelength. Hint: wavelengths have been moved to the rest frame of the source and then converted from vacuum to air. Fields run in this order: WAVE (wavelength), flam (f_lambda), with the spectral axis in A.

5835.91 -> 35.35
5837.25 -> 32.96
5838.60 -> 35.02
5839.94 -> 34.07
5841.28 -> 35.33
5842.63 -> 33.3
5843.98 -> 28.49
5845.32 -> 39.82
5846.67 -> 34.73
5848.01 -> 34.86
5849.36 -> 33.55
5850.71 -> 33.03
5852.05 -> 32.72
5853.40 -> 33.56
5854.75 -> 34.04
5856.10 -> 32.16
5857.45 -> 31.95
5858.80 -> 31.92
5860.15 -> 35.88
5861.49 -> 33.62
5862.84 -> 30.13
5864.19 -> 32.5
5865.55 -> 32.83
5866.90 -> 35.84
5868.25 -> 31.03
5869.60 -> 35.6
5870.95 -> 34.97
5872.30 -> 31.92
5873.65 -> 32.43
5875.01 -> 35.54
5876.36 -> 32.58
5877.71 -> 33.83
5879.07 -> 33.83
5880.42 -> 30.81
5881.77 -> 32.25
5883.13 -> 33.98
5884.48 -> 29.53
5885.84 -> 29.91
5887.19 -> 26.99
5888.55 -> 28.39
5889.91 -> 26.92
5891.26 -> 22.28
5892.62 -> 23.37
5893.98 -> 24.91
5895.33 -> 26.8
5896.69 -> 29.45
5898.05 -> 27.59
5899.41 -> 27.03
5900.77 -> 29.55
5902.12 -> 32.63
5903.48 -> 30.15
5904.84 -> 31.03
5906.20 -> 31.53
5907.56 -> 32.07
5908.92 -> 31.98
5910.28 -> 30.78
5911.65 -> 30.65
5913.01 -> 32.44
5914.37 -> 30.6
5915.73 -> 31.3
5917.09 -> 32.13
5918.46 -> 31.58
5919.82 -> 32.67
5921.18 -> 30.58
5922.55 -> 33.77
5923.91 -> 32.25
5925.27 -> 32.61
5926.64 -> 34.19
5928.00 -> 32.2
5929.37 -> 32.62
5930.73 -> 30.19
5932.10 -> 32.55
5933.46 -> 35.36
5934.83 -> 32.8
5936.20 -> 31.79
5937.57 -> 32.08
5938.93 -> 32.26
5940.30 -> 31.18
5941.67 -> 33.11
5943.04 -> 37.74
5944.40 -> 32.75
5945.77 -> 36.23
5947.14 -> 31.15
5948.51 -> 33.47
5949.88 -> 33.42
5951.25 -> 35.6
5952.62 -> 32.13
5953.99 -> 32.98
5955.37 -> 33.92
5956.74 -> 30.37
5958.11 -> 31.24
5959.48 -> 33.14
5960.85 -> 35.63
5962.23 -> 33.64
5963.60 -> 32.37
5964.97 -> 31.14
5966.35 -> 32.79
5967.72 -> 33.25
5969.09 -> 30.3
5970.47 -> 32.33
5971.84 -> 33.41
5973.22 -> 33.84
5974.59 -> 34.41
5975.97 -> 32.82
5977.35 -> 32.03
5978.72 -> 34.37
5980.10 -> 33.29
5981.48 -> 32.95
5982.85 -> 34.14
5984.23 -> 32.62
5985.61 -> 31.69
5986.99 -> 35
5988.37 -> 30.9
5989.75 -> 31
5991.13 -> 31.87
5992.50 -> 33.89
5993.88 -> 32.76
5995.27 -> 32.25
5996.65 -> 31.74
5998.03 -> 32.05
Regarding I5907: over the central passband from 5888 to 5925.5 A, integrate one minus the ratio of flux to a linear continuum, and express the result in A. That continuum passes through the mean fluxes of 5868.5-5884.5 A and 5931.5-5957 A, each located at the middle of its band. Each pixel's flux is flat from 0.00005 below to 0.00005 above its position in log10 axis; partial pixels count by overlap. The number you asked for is 3.79 A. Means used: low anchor 33.2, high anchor 33.3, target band 29.9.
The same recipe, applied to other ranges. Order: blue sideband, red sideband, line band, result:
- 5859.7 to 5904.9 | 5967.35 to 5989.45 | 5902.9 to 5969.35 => -1.1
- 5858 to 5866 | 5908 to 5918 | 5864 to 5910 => 2.1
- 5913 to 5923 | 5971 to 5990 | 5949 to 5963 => -0.3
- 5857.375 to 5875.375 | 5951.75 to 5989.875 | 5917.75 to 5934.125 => 0.2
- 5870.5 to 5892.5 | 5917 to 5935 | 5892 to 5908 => 1.4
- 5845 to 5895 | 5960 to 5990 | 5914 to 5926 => 0.2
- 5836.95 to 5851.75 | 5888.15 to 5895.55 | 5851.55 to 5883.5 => -3.7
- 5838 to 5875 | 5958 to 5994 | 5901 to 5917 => 0.9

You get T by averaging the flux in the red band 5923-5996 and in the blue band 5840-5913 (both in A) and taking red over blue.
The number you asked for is 1.0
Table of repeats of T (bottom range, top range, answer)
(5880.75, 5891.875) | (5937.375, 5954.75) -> 1.16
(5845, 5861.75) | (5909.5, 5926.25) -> 0.94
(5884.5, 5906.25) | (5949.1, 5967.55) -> 1.18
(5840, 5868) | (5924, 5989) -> 0.98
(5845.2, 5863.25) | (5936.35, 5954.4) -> 0.99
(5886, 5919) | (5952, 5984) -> 1.12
